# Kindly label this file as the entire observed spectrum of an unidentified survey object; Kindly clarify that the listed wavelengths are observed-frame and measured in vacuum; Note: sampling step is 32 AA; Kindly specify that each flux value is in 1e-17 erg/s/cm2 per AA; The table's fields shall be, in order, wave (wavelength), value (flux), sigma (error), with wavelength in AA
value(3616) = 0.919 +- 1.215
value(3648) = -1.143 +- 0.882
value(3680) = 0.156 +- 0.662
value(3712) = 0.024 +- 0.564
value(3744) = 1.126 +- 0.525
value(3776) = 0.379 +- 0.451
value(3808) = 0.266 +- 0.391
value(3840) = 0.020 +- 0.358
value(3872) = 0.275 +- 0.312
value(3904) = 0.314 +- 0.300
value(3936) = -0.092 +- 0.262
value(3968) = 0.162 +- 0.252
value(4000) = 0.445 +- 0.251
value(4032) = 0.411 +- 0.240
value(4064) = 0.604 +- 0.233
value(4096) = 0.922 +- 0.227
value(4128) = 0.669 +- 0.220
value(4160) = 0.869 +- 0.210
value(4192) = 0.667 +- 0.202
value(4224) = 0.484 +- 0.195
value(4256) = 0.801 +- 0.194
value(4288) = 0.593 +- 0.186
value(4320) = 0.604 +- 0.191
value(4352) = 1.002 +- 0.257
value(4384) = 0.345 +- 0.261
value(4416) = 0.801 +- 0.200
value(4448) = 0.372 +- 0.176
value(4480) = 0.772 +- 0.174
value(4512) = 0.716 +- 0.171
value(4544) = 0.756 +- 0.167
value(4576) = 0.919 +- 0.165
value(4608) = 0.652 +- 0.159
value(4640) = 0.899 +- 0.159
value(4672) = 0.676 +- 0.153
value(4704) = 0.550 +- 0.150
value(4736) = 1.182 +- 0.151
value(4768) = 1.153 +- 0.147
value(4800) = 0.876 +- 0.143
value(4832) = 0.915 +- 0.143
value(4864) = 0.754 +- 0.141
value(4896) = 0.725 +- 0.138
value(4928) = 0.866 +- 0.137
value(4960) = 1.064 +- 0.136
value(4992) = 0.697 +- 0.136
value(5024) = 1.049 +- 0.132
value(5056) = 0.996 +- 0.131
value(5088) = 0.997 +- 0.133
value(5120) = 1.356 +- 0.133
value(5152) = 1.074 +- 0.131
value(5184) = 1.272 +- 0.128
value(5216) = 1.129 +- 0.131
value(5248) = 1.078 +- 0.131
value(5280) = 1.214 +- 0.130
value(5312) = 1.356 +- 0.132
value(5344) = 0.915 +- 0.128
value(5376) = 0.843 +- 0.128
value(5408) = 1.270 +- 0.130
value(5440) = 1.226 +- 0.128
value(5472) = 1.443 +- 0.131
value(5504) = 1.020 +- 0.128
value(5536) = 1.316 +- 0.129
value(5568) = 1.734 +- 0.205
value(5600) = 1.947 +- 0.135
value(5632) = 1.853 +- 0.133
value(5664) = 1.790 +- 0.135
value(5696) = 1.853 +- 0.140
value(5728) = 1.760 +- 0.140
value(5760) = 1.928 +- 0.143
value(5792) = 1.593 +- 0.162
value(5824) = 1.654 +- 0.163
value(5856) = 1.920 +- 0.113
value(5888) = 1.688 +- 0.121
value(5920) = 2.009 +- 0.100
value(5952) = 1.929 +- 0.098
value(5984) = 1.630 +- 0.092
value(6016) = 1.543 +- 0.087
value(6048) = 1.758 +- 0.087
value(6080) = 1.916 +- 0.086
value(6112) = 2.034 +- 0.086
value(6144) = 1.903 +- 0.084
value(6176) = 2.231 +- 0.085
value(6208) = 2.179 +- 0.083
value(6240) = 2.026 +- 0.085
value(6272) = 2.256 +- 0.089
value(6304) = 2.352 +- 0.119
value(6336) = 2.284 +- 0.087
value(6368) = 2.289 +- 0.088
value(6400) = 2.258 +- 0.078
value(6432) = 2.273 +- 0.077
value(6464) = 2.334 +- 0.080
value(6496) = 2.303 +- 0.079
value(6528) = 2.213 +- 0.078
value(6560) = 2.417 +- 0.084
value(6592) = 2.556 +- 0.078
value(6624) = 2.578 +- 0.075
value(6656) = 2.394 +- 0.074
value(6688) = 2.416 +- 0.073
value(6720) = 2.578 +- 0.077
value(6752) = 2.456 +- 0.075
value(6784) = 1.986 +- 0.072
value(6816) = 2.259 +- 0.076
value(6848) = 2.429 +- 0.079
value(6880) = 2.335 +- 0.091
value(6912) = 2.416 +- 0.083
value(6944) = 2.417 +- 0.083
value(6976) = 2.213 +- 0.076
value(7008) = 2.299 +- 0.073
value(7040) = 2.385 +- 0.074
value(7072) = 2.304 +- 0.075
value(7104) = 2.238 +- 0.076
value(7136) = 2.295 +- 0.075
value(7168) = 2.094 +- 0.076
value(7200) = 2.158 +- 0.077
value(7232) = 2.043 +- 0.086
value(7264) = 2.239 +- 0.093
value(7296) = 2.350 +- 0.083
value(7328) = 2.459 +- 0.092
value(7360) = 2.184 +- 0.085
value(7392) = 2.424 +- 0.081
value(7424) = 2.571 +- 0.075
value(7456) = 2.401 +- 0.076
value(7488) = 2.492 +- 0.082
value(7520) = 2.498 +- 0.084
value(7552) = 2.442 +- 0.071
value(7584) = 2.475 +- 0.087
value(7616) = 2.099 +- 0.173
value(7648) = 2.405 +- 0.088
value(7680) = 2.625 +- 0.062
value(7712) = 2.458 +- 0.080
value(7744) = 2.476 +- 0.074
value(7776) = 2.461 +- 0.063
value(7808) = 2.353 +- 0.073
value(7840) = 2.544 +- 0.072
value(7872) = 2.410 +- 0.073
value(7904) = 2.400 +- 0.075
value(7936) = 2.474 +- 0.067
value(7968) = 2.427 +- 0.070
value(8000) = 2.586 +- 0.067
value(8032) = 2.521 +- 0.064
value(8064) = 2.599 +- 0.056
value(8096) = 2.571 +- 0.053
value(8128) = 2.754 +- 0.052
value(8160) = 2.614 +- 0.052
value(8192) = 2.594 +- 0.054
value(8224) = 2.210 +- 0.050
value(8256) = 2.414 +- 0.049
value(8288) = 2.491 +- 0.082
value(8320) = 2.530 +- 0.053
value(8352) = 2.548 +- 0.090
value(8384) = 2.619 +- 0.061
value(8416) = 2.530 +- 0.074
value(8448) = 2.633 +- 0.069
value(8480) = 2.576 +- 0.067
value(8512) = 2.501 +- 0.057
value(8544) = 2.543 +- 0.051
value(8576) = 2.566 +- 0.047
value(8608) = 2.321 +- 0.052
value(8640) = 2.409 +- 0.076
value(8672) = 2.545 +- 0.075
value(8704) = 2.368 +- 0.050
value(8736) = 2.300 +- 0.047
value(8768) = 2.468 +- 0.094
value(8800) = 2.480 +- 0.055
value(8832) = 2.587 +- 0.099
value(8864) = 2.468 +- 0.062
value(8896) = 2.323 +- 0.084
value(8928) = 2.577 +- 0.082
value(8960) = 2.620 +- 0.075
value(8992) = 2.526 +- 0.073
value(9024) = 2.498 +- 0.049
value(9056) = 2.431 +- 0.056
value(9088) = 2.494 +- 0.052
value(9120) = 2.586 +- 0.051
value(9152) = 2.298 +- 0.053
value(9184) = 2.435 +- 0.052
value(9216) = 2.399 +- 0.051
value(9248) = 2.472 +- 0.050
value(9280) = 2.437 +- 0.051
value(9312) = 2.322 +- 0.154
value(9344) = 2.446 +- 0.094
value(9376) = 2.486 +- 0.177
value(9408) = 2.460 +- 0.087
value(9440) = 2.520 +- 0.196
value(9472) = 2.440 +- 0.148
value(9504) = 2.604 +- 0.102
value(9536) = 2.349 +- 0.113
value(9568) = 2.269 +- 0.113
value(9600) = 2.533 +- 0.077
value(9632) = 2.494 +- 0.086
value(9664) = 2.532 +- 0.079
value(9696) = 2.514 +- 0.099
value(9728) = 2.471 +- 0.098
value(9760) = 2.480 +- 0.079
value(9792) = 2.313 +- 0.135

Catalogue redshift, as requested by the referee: 0.40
